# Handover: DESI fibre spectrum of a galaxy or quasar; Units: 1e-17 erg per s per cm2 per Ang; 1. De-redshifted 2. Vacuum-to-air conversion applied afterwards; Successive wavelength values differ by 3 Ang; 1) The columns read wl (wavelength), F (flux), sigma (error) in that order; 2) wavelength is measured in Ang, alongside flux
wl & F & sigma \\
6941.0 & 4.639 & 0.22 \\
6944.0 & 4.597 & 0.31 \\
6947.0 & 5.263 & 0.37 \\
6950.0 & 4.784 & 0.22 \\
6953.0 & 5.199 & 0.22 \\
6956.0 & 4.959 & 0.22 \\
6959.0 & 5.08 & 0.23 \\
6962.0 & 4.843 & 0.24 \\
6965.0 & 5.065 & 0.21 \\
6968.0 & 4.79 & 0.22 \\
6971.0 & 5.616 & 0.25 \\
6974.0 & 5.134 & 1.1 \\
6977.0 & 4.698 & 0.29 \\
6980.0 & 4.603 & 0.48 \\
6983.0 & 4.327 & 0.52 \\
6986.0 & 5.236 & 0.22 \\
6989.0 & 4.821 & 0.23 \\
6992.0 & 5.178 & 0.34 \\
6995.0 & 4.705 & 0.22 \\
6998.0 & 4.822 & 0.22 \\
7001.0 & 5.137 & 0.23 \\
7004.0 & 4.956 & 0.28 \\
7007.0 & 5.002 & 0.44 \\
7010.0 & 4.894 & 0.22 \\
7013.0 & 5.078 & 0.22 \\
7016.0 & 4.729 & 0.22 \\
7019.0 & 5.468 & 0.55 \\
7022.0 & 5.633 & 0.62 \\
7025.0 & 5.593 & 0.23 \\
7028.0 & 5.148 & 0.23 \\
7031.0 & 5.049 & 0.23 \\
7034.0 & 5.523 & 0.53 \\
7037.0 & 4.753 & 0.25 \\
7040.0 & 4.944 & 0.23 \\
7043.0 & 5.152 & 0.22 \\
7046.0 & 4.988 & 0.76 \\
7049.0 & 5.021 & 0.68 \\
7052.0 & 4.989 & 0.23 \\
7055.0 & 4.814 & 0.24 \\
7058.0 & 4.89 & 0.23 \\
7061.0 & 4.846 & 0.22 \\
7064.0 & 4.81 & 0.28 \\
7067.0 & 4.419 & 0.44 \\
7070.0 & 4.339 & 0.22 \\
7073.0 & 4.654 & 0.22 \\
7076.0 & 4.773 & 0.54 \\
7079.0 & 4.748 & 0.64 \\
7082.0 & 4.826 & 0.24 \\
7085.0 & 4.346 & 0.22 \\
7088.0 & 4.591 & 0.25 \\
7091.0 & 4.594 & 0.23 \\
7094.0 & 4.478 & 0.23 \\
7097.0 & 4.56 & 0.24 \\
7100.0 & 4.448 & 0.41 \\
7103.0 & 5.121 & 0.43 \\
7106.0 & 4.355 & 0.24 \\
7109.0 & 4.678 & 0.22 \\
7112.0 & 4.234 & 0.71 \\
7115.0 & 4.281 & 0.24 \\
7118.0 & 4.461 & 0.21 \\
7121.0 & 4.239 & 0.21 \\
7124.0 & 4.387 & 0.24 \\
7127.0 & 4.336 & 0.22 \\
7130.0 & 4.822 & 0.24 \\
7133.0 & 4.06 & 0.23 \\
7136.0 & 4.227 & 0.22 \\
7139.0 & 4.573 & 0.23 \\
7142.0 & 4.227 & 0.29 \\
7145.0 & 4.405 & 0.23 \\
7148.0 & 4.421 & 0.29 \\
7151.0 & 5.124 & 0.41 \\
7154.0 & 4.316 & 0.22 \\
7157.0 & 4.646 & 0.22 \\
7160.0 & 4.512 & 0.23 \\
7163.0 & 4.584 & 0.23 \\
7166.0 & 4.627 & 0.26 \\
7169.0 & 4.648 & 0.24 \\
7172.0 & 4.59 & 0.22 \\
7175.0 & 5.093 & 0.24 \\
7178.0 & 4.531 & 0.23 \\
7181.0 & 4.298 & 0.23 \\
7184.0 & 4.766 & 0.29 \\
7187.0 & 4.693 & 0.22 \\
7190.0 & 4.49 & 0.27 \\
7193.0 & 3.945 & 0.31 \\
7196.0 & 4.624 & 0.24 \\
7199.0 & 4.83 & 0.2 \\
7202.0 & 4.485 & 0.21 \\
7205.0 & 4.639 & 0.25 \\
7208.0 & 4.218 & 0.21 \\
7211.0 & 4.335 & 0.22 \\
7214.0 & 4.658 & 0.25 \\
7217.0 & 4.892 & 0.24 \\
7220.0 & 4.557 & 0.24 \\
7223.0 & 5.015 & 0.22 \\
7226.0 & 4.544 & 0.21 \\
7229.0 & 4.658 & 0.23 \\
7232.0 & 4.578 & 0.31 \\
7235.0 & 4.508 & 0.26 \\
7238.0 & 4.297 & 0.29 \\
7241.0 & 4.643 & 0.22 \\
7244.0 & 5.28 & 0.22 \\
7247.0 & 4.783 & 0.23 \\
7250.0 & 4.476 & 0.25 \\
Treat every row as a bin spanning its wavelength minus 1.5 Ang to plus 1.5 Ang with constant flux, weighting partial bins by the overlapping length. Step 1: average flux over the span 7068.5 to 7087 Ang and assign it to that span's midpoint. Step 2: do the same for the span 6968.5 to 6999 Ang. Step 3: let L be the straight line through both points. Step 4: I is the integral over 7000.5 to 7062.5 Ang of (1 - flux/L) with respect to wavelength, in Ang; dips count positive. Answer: -4.11 Ang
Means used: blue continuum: 4.91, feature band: 5.08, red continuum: 4.61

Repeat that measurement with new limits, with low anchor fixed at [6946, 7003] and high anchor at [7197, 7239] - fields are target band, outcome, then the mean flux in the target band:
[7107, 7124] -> 1.31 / 4.38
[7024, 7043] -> -1.12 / 5.16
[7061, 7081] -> 0.69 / 4.65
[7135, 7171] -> 1.21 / 4.53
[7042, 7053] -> -0.42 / 5.03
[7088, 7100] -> 0.60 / 4.54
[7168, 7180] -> -0.11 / 4.7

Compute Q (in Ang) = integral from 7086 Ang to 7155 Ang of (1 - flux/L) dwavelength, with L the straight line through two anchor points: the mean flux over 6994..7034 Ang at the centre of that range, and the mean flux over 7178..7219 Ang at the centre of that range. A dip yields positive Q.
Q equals 4.3 Ang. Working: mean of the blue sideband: 5.11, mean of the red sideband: 4.53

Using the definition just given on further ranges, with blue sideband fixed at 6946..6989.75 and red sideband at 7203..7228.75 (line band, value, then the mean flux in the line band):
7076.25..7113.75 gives 1.5 Ang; 4.59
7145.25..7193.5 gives 0.9 Ang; 4.59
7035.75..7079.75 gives 0.2 Ang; 4.81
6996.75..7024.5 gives -1.1 Ang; 5.1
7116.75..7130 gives 0.9 Ang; 4.41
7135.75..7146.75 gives 0.8 Ang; 4.37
